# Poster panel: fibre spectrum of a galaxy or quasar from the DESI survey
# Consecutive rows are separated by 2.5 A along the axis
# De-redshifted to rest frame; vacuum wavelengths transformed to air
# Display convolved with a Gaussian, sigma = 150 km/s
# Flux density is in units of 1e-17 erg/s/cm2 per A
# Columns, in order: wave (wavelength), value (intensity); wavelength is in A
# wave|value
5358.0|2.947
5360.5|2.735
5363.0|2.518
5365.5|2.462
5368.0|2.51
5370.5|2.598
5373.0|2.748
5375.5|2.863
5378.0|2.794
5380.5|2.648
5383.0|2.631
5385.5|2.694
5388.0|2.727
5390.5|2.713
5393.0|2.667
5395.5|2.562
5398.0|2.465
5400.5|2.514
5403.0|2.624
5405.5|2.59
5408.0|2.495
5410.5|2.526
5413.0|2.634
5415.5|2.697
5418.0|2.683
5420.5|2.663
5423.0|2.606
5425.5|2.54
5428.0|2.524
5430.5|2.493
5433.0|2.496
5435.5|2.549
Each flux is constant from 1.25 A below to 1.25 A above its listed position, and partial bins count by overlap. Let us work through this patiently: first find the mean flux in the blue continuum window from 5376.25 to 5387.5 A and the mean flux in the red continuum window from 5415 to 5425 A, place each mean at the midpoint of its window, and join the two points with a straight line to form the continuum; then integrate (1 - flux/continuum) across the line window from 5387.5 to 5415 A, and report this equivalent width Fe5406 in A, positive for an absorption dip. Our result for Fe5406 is 0.9 A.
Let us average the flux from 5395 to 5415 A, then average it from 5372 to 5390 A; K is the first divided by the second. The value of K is 0.9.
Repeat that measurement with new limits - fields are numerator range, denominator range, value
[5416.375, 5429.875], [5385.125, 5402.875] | 0.99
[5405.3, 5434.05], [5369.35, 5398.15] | 0.96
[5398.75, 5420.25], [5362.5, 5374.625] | 1.01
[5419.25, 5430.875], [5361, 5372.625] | 1.01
